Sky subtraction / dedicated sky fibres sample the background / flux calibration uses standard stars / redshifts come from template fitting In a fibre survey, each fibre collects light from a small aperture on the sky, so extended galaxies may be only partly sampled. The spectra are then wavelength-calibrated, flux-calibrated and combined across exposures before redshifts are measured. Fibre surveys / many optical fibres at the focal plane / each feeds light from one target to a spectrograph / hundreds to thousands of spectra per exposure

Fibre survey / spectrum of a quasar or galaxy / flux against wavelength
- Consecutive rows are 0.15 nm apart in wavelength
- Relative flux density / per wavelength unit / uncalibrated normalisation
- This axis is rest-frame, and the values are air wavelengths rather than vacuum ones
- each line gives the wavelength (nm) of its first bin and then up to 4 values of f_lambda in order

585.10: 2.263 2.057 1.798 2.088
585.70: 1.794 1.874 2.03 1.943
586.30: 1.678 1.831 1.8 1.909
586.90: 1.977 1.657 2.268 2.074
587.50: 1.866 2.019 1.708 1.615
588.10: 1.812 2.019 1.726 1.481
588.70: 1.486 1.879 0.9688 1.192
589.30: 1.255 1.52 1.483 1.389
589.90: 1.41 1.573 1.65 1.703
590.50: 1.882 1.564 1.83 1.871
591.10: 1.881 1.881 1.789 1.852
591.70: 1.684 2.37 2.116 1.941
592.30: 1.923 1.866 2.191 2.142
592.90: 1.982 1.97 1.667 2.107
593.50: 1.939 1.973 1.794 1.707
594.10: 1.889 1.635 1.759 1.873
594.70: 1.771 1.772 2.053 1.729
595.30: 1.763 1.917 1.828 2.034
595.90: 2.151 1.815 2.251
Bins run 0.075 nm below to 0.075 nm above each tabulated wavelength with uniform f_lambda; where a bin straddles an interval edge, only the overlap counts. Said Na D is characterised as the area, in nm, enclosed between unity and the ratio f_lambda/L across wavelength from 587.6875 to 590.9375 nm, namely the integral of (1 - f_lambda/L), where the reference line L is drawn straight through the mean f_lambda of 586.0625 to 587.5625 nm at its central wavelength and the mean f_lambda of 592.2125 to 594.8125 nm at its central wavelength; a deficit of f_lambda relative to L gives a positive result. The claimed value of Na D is 0.53 nm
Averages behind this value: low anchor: 1.9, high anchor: 1.89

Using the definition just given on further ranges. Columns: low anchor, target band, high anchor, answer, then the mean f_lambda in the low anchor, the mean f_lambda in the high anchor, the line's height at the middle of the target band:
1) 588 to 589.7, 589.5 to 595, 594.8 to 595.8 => -0.39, 1.53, 1.87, 1.71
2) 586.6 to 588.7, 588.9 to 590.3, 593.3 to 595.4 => 0.34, 1.84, 1.84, 1.84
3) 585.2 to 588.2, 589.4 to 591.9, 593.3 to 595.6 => 0.19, 1.89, 1.84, 1.87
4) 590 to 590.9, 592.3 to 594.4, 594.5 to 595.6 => -0.14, 1.71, 1.84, 1.79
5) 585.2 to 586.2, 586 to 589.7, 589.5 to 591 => 0.16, 1.94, 1.63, 1.79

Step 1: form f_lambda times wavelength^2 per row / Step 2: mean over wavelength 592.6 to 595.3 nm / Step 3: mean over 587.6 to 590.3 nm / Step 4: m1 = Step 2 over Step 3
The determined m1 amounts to 1.22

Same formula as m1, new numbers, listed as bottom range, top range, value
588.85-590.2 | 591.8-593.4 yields 1.46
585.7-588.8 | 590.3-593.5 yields 1.06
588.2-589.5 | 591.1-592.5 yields 1.31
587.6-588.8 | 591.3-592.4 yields 1.14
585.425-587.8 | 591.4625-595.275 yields 1.02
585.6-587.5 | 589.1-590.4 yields 0.78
